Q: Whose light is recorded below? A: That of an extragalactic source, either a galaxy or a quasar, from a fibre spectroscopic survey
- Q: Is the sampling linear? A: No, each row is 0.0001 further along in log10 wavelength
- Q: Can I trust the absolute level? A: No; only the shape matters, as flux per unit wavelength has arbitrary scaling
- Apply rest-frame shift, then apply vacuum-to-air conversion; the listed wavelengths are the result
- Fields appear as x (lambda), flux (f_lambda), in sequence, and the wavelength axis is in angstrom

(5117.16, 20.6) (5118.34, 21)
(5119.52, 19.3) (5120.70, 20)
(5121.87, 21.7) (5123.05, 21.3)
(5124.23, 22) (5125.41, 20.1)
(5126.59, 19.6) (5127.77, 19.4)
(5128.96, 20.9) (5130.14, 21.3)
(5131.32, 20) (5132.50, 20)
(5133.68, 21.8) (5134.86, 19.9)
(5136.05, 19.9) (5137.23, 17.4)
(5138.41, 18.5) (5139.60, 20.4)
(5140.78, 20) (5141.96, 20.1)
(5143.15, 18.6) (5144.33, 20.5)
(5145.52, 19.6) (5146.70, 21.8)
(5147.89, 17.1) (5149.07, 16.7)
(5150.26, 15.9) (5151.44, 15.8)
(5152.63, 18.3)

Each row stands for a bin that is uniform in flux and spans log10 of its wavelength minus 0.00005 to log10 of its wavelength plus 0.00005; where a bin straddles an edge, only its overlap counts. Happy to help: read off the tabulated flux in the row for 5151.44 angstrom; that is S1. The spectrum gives 15.8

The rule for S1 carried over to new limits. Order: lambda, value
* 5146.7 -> 21.8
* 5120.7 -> 20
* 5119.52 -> 19.3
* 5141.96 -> 20.1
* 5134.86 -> 19.9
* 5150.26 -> 15.9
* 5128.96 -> 20.9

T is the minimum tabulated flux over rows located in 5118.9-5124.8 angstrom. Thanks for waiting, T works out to 19.3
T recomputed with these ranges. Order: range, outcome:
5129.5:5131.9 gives 20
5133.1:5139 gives 17.4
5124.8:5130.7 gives 19.4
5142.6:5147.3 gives 18.6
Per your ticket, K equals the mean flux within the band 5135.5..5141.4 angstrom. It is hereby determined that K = 19.3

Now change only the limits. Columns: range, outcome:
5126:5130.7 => 20.3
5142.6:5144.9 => 19.6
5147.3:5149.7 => 16.9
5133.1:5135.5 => 20.8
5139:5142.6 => 20.1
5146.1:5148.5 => 19.5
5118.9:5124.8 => 20.9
